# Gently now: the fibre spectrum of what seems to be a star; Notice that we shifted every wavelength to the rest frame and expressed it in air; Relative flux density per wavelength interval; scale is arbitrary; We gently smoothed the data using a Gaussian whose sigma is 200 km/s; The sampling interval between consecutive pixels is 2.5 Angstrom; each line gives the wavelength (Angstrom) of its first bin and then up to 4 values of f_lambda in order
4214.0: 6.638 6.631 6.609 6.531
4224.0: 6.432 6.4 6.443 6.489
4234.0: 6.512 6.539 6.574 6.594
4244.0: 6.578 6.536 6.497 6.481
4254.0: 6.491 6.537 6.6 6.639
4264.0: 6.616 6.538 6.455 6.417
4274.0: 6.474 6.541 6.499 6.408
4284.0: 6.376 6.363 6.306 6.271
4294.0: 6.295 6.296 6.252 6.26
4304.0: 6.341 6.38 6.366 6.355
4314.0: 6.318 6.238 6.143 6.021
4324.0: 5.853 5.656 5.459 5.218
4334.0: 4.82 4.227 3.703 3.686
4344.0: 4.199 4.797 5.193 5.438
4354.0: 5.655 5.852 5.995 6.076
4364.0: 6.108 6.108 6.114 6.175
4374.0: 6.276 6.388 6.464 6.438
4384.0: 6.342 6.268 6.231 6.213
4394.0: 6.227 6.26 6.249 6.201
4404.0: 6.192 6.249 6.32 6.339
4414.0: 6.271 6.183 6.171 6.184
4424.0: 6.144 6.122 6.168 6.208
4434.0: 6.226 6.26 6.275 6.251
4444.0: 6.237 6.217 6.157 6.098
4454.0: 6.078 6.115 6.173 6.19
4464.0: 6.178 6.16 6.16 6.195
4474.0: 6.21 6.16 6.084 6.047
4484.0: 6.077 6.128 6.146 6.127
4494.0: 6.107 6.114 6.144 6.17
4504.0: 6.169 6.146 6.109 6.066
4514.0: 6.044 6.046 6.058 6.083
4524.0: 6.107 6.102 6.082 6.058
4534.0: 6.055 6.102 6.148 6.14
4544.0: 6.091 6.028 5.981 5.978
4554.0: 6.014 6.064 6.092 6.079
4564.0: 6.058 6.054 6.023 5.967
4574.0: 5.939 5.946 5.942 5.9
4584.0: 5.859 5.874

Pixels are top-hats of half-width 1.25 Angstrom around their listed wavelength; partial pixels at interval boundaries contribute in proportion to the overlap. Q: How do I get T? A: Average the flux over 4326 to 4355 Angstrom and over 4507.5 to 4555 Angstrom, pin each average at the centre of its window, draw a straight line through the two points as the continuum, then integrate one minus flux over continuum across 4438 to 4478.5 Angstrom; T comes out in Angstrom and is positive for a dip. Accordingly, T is -4.28 Angstrom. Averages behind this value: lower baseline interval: 4.81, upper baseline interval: 6.07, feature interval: 6.18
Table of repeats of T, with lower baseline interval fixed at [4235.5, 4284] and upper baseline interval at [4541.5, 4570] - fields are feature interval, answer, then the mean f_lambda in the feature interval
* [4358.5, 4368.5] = 0.43 Angstrom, 6.08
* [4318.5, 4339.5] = 3.79 Angstrom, 5.26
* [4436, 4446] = -0.03 Angstrom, 6.25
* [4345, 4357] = 1.96 Angstrom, 5.33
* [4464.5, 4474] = 0.01 Angstrom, 6.18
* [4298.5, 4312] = 0.25 Angstrom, 6.33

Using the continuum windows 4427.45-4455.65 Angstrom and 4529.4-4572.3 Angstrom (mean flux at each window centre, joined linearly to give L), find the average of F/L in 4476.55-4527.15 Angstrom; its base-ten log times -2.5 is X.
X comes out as 0.00 mag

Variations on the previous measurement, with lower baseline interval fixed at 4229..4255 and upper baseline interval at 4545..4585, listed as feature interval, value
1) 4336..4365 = 0.24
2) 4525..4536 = 0.00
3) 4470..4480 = 0.00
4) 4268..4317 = 0.01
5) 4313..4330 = 0.08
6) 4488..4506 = -0.01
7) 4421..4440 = 0.00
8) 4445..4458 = 0.01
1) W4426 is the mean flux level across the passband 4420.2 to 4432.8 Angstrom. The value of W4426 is 6.17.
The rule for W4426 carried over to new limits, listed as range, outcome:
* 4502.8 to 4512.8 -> 6.12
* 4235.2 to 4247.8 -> 6.56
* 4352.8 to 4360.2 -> 5.83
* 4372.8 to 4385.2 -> 6.38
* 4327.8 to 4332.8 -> 5.33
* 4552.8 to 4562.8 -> 6.06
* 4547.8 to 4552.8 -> 5.98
